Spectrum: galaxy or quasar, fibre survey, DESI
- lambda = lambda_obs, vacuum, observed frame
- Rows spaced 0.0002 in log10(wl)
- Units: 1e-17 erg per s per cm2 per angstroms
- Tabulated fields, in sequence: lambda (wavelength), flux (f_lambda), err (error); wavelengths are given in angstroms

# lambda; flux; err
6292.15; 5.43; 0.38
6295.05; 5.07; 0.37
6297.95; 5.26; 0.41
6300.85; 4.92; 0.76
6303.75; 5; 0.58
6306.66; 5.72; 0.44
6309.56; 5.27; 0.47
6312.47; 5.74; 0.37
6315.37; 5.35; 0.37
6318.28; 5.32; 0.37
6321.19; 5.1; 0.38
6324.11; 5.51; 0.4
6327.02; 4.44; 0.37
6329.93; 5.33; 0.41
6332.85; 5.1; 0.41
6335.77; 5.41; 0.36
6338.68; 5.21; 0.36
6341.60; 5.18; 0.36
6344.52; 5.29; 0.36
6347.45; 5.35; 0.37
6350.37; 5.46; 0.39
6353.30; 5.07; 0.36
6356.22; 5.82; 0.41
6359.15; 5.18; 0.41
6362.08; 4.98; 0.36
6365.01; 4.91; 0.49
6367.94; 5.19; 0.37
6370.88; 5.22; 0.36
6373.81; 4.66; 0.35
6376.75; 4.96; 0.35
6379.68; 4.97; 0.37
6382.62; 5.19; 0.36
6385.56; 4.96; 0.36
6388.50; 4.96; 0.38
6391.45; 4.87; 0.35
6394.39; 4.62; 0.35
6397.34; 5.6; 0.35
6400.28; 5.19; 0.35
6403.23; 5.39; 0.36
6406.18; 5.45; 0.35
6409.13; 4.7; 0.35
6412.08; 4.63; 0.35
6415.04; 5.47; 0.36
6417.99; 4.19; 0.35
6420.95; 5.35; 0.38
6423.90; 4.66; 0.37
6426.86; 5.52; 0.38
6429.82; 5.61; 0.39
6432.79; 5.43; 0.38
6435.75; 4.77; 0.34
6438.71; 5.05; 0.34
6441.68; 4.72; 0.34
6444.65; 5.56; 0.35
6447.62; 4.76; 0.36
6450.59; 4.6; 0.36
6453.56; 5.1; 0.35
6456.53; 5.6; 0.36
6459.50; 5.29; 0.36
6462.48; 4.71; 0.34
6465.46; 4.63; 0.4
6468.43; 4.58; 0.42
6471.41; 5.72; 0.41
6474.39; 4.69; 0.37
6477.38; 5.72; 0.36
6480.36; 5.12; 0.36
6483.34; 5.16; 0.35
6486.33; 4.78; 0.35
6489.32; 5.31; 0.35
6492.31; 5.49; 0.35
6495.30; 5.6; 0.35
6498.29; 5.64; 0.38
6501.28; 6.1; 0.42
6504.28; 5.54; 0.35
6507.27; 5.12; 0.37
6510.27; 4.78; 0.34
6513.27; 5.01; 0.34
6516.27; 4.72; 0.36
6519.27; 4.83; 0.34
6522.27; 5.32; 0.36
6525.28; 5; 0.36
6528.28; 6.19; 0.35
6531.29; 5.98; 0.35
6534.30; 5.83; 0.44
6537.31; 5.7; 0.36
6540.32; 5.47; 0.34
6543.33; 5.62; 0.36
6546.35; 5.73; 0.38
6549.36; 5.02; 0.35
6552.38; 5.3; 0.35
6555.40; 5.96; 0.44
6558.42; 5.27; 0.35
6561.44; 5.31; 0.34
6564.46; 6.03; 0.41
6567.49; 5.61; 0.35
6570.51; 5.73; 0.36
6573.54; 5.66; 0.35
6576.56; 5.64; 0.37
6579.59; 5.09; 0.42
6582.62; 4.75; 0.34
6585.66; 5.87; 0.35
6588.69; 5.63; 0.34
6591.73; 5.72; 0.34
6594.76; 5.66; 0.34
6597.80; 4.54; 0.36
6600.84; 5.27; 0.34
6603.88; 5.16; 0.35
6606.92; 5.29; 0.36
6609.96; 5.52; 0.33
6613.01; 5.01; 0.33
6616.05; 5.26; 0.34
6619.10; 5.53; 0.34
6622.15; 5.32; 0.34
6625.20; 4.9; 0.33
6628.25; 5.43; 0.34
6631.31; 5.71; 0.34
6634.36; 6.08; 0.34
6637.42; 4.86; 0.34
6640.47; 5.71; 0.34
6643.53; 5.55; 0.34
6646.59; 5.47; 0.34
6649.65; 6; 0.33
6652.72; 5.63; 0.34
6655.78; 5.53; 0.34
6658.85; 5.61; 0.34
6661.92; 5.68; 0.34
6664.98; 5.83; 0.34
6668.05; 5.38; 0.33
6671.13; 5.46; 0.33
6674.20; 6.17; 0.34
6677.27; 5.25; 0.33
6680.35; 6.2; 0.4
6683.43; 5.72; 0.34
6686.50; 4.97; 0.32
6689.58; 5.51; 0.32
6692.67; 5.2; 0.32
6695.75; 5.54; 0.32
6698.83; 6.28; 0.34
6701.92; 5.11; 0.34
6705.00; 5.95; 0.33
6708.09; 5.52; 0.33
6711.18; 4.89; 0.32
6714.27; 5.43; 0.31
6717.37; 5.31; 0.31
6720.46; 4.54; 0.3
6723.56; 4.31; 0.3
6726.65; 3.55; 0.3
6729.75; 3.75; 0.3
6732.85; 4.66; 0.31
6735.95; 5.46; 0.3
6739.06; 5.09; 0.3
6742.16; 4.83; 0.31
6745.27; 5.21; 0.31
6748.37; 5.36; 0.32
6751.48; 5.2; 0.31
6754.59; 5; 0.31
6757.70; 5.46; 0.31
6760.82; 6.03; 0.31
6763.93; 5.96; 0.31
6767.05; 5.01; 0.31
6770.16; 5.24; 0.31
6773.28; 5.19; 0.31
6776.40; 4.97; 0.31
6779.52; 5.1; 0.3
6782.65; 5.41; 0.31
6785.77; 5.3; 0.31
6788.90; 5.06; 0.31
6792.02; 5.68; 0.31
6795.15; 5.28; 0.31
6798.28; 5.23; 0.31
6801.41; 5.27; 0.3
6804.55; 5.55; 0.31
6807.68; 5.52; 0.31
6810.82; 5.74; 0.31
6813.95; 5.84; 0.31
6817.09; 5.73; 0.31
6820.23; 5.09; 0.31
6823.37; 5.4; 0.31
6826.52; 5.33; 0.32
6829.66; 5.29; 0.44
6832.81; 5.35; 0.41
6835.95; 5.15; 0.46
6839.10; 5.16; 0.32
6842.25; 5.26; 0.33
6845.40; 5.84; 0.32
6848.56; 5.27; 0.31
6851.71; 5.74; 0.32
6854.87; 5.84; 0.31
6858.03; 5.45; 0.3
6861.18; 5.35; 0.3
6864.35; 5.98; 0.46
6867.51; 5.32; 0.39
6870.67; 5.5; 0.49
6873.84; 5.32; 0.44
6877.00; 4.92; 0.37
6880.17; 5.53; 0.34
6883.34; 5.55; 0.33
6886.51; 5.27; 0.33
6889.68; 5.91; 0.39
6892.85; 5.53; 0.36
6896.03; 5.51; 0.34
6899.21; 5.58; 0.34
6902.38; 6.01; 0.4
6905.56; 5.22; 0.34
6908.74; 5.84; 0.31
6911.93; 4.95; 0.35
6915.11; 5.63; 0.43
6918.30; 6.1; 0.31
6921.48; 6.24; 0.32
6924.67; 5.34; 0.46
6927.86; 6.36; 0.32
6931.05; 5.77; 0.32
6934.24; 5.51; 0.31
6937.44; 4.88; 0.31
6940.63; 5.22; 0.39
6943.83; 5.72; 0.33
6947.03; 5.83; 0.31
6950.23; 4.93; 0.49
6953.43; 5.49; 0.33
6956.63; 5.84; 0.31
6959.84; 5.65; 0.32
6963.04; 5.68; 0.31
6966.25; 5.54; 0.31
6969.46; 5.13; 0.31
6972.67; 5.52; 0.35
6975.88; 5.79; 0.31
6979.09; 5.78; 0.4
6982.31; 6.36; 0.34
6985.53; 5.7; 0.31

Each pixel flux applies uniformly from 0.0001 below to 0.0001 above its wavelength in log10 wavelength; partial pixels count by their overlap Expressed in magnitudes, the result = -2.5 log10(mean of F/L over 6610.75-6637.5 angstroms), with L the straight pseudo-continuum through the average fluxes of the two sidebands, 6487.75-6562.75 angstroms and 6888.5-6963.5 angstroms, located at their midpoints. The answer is 0.02 mag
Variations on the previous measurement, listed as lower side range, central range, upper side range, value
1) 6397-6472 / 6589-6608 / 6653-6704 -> 0.03 mag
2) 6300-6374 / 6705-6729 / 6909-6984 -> 0.14 mag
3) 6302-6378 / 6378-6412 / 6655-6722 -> 0.04 mag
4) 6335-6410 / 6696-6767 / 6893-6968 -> 0.06 mag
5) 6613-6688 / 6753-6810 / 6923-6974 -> 0.04 mag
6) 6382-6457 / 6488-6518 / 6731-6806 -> -0.04 mag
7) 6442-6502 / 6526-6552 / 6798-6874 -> -0.08 mag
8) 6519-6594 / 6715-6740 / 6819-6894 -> 0.19 mag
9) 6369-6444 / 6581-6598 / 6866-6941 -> -0.04 mag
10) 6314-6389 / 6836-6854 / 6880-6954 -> 0.02 mag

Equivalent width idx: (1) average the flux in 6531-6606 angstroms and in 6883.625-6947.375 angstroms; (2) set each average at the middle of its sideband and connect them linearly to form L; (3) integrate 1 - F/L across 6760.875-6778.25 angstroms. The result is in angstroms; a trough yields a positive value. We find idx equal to 0.71 angstroms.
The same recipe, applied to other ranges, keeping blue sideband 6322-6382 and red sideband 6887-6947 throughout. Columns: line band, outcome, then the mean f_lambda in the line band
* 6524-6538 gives -1.2 angstroms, 5.75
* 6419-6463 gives 1.0 angstroms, 5.11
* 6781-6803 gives 0.8 angstroms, 5.32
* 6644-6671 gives -1.1 angstroms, 5.63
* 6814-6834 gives 0.5 angstroms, 5.4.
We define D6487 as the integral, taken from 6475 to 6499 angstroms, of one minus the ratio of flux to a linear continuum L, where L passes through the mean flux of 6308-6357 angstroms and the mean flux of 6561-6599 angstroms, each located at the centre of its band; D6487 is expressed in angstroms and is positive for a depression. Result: 0.4 angstroms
